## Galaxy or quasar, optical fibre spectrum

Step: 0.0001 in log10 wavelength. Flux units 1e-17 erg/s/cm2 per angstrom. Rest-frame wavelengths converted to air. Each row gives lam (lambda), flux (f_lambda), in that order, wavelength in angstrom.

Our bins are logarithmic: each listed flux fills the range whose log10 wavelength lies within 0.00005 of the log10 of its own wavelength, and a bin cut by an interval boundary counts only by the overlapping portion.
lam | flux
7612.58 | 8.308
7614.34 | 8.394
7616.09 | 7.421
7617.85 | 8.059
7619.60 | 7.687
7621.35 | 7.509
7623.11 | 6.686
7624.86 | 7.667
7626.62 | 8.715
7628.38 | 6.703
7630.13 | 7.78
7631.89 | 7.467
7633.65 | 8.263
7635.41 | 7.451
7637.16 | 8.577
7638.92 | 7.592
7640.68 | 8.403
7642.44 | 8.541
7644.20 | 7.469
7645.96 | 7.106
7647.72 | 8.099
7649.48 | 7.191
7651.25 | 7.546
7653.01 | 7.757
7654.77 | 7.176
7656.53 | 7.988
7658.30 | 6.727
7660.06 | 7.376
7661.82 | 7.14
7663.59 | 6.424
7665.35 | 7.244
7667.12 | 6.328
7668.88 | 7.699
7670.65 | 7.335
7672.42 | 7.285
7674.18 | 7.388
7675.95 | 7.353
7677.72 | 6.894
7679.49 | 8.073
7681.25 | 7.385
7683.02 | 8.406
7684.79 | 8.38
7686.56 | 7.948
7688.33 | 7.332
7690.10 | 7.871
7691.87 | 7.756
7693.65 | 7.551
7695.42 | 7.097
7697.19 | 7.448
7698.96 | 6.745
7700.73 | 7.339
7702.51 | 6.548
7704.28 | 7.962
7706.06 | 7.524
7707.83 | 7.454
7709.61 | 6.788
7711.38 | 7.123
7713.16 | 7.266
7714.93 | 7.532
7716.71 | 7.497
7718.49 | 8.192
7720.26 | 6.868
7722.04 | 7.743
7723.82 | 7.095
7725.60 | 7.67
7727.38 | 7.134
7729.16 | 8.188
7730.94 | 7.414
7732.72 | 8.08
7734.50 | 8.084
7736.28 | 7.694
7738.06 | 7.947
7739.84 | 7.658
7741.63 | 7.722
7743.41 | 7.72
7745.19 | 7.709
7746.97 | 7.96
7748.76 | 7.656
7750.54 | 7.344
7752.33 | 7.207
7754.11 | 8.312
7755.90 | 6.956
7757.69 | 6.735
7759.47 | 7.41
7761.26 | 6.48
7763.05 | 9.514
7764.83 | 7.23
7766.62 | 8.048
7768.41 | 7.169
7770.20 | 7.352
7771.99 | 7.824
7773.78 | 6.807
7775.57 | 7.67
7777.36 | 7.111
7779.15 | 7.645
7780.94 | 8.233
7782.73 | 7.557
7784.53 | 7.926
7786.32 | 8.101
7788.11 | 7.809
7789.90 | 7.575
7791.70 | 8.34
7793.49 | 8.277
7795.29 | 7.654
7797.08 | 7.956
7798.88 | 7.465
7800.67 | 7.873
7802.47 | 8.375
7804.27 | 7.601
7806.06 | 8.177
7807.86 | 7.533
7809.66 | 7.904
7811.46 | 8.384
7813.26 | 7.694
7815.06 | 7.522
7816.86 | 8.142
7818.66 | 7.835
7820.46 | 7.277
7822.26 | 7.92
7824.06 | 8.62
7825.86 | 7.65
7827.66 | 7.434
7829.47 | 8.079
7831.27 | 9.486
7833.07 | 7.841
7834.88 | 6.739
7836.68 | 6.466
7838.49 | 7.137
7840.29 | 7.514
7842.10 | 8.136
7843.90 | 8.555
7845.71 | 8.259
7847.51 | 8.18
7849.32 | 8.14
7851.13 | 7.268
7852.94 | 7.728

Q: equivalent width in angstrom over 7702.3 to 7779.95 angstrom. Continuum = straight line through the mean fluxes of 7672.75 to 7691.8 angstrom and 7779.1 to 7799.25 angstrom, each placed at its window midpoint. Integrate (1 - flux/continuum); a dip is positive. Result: 2.7 angstrom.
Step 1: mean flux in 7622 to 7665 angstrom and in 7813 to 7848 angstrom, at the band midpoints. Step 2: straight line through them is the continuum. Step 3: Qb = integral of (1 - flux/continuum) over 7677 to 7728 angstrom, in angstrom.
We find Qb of 1.2 angstrom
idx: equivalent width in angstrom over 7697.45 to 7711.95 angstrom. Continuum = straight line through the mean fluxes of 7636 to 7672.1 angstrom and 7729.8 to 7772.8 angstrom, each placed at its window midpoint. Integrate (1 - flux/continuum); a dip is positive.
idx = 0.7 angstrom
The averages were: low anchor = 7.48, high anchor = 7.64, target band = 7.2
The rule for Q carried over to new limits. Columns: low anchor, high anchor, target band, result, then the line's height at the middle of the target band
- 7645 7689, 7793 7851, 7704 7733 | 0.34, 7.57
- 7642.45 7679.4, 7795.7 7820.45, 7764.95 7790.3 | 0.41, 7.74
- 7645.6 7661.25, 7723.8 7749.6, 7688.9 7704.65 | 0.52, 7.6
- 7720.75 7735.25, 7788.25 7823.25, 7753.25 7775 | 0.74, 7.75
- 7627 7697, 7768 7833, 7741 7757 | 0.25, 7.73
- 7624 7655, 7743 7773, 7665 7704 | 1.25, 7.68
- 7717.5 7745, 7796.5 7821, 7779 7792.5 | -0.20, 7.8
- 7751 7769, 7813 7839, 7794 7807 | -0.40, 7.64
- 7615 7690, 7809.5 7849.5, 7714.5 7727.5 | 0.33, 7.68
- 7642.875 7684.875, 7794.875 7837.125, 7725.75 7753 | -0.32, 7.62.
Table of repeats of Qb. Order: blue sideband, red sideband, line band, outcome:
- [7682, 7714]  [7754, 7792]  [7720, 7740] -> -0.3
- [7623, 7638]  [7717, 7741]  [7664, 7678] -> 1.0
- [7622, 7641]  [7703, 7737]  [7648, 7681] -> 1.6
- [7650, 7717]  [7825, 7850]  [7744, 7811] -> -0.3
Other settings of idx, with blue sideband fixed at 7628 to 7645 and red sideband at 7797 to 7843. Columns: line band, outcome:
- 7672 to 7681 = 0.51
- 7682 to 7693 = -0.13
